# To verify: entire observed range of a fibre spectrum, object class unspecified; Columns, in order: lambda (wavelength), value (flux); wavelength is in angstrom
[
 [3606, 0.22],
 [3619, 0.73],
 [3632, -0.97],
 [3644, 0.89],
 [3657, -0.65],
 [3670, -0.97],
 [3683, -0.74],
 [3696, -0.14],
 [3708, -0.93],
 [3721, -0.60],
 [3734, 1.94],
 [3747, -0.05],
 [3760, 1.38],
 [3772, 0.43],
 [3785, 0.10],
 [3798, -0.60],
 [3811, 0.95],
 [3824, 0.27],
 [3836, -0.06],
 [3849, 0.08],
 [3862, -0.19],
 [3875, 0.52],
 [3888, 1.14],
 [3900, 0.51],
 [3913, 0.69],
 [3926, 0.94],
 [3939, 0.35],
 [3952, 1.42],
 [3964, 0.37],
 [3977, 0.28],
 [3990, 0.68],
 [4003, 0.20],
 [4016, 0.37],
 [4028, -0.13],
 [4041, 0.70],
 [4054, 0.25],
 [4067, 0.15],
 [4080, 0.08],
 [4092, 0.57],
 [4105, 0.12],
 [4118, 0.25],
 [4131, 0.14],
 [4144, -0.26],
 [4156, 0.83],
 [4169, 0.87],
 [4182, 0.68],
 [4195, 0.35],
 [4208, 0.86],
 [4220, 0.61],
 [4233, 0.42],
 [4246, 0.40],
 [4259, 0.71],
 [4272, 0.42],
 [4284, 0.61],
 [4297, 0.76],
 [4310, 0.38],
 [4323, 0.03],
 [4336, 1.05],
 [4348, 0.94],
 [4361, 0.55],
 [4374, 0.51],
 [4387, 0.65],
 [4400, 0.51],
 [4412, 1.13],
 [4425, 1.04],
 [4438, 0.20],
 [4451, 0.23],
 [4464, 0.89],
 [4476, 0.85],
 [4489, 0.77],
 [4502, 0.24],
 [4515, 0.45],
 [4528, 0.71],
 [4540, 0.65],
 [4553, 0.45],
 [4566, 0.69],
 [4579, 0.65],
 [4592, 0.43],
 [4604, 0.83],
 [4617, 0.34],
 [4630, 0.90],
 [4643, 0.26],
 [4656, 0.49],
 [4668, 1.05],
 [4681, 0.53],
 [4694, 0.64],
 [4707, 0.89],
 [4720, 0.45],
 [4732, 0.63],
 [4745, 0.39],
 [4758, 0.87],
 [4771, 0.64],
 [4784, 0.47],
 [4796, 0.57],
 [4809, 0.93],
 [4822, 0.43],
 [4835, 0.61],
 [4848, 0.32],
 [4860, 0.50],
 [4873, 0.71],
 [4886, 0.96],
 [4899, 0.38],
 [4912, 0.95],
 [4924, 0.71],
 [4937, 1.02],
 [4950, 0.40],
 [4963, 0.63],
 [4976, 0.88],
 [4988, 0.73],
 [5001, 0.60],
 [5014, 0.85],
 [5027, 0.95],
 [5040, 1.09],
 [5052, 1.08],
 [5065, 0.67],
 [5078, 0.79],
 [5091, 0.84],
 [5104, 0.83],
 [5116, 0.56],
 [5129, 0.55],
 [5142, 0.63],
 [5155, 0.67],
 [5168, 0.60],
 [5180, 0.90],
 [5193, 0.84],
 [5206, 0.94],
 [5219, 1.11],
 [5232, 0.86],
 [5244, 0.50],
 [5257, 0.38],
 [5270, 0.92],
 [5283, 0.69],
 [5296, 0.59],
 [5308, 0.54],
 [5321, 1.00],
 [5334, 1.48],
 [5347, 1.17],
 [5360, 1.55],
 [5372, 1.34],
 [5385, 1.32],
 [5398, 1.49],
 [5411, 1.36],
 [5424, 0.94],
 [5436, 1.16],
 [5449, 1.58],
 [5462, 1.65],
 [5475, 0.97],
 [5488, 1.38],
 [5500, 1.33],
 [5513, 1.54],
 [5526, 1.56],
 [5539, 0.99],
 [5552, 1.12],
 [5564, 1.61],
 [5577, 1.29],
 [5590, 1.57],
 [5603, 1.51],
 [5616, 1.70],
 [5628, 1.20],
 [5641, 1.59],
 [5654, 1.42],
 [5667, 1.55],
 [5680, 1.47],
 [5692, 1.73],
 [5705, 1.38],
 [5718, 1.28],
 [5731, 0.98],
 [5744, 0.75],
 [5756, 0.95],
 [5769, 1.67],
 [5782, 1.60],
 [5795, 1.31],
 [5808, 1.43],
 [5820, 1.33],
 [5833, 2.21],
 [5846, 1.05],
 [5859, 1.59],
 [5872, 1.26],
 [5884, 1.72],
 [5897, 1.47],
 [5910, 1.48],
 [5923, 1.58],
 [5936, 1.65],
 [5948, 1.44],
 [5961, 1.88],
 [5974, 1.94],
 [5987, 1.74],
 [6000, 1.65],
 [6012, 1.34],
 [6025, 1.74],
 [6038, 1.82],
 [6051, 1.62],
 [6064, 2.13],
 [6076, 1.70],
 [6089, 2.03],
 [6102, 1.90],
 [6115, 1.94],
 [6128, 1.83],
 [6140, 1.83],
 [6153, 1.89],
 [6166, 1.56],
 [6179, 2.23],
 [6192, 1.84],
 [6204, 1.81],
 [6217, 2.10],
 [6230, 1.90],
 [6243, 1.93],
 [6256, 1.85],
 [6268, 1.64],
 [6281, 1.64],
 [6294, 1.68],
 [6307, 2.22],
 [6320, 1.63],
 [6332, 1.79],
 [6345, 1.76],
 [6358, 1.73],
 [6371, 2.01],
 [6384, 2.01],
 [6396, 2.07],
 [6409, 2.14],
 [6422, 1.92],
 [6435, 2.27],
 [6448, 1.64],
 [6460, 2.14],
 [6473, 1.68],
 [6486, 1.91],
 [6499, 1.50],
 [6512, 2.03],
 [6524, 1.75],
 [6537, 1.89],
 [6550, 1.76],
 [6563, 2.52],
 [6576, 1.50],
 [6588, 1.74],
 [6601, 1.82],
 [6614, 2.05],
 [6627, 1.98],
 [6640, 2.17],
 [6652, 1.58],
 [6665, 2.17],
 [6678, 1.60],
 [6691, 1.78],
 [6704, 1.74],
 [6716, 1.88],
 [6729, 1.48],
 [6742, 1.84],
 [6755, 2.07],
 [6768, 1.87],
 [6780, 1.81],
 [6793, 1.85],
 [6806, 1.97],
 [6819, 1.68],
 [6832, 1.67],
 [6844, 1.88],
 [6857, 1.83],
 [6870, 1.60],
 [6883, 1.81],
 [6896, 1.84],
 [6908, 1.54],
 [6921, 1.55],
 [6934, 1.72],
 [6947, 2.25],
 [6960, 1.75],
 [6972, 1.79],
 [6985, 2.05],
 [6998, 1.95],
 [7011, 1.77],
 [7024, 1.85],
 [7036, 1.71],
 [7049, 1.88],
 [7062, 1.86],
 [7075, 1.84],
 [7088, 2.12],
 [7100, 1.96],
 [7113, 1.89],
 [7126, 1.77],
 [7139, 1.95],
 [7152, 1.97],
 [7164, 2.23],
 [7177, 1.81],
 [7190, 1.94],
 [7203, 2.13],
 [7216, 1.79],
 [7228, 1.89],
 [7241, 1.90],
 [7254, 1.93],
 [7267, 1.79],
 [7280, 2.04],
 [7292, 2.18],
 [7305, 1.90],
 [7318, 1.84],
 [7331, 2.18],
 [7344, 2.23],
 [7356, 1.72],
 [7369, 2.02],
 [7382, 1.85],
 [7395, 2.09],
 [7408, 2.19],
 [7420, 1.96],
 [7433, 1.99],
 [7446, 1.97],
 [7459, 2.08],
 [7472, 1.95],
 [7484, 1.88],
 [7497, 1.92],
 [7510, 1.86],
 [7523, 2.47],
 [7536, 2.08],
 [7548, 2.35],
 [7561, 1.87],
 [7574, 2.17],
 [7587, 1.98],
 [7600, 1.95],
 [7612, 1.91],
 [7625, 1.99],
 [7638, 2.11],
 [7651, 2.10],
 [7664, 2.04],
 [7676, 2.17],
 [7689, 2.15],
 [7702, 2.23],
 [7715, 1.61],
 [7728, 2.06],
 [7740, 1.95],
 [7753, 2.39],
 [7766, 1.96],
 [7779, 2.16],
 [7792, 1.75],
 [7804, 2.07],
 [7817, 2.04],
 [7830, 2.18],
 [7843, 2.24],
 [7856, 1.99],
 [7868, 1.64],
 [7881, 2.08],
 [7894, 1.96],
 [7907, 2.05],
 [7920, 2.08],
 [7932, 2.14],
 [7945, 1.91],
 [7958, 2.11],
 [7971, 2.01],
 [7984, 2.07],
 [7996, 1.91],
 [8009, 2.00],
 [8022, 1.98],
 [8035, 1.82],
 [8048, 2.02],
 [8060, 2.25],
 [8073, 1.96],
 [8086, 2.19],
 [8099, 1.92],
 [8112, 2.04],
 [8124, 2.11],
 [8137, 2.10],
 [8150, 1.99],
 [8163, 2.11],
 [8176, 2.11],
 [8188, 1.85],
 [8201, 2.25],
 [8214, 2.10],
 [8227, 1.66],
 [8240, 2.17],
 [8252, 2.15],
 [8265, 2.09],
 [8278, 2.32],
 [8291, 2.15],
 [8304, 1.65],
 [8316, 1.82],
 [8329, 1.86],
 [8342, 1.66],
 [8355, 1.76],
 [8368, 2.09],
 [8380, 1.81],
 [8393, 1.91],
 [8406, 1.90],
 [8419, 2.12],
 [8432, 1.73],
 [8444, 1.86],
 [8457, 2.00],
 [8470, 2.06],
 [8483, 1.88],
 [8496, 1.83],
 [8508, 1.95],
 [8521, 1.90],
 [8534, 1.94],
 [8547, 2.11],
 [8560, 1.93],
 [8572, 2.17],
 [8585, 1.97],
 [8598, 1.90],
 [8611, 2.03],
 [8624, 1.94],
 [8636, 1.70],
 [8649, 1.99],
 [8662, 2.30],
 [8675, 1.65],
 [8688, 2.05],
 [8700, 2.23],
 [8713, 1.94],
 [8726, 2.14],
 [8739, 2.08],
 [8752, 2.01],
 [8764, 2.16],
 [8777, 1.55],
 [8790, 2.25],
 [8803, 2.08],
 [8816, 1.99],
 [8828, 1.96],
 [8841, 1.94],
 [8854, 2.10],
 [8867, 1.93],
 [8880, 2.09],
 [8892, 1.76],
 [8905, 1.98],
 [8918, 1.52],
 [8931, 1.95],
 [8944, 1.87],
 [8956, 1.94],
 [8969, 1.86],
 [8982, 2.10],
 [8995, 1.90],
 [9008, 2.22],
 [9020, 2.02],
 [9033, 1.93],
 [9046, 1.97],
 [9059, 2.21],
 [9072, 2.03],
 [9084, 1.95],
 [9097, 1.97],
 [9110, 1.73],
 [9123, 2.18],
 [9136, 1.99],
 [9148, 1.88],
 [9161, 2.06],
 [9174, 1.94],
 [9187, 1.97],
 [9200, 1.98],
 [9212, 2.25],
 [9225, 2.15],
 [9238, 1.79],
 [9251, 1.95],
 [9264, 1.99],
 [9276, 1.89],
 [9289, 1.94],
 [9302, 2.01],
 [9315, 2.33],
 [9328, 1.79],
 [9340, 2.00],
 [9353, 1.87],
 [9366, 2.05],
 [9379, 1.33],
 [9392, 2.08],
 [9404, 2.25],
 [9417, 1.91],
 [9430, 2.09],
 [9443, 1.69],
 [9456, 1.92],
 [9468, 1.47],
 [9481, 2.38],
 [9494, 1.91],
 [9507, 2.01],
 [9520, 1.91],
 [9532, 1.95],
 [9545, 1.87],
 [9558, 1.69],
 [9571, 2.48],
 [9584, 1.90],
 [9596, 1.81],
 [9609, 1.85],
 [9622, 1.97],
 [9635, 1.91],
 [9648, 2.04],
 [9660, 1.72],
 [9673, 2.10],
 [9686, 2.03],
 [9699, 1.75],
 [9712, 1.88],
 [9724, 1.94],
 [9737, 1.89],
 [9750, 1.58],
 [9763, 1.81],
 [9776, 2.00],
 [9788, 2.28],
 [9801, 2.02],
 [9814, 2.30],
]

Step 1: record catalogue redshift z 0.335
